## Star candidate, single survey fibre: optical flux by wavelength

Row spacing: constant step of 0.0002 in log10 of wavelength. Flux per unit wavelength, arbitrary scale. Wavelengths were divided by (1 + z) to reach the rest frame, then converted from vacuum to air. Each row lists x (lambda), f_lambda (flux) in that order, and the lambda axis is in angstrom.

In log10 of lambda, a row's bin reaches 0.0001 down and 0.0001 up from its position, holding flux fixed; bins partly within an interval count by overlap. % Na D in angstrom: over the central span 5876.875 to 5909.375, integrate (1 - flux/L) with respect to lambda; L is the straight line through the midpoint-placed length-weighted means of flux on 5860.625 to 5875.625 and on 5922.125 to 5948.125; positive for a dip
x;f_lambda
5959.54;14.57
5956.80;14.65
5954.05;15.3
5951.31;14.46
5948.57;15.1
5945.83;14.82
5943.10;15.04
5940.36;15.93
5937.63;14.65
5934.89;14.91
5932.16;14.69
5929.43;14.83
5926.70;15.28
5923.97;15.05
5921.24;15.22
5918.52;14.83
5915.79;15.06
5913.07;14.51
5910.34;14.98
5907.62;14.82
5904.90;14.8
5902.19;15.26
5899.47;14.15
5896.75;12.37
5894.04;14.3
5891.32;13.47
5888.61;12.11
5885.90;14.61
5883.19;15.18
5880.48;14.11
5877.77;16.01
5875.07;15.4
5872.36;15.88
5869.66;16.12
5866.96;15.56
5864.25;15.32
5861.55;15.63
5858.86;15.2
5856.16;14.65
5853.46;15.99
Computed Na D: 2.47 angstrom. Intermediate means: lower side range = 15.7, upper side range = 15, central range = 14.3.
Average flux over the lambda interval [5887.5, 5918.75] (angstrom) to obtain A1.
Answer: 14.2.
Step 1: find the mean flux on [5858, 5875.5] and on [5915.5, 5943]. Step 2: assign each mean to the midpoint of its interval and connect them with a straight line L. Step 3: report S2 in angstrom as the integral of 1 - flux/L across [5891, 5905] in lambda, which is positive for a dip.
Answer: 1.2 angstrom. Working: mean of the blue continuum 15.6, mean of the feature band 14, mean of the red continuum 15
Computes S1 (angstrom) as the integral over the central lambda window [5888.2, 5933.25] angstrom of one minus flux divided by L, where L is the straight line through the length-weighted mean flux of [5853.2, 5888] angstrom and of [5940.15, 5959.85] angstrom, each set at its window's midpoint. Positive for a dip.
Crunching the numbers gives 1.79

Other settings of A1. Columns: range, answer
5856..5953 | 14.8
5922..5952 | 15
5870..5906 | 14.5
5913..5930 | 15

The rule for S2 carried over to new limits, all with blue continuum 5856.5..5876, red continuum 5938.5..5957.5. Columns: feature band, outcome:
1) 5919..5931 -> 0.09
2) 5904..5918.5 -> 0.41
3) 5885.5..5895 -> 1.17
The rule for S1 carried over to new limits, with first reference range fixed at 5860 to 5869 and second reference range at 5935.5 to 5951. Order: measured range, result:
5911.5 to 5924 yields 0.24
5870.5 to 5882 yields 0.07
